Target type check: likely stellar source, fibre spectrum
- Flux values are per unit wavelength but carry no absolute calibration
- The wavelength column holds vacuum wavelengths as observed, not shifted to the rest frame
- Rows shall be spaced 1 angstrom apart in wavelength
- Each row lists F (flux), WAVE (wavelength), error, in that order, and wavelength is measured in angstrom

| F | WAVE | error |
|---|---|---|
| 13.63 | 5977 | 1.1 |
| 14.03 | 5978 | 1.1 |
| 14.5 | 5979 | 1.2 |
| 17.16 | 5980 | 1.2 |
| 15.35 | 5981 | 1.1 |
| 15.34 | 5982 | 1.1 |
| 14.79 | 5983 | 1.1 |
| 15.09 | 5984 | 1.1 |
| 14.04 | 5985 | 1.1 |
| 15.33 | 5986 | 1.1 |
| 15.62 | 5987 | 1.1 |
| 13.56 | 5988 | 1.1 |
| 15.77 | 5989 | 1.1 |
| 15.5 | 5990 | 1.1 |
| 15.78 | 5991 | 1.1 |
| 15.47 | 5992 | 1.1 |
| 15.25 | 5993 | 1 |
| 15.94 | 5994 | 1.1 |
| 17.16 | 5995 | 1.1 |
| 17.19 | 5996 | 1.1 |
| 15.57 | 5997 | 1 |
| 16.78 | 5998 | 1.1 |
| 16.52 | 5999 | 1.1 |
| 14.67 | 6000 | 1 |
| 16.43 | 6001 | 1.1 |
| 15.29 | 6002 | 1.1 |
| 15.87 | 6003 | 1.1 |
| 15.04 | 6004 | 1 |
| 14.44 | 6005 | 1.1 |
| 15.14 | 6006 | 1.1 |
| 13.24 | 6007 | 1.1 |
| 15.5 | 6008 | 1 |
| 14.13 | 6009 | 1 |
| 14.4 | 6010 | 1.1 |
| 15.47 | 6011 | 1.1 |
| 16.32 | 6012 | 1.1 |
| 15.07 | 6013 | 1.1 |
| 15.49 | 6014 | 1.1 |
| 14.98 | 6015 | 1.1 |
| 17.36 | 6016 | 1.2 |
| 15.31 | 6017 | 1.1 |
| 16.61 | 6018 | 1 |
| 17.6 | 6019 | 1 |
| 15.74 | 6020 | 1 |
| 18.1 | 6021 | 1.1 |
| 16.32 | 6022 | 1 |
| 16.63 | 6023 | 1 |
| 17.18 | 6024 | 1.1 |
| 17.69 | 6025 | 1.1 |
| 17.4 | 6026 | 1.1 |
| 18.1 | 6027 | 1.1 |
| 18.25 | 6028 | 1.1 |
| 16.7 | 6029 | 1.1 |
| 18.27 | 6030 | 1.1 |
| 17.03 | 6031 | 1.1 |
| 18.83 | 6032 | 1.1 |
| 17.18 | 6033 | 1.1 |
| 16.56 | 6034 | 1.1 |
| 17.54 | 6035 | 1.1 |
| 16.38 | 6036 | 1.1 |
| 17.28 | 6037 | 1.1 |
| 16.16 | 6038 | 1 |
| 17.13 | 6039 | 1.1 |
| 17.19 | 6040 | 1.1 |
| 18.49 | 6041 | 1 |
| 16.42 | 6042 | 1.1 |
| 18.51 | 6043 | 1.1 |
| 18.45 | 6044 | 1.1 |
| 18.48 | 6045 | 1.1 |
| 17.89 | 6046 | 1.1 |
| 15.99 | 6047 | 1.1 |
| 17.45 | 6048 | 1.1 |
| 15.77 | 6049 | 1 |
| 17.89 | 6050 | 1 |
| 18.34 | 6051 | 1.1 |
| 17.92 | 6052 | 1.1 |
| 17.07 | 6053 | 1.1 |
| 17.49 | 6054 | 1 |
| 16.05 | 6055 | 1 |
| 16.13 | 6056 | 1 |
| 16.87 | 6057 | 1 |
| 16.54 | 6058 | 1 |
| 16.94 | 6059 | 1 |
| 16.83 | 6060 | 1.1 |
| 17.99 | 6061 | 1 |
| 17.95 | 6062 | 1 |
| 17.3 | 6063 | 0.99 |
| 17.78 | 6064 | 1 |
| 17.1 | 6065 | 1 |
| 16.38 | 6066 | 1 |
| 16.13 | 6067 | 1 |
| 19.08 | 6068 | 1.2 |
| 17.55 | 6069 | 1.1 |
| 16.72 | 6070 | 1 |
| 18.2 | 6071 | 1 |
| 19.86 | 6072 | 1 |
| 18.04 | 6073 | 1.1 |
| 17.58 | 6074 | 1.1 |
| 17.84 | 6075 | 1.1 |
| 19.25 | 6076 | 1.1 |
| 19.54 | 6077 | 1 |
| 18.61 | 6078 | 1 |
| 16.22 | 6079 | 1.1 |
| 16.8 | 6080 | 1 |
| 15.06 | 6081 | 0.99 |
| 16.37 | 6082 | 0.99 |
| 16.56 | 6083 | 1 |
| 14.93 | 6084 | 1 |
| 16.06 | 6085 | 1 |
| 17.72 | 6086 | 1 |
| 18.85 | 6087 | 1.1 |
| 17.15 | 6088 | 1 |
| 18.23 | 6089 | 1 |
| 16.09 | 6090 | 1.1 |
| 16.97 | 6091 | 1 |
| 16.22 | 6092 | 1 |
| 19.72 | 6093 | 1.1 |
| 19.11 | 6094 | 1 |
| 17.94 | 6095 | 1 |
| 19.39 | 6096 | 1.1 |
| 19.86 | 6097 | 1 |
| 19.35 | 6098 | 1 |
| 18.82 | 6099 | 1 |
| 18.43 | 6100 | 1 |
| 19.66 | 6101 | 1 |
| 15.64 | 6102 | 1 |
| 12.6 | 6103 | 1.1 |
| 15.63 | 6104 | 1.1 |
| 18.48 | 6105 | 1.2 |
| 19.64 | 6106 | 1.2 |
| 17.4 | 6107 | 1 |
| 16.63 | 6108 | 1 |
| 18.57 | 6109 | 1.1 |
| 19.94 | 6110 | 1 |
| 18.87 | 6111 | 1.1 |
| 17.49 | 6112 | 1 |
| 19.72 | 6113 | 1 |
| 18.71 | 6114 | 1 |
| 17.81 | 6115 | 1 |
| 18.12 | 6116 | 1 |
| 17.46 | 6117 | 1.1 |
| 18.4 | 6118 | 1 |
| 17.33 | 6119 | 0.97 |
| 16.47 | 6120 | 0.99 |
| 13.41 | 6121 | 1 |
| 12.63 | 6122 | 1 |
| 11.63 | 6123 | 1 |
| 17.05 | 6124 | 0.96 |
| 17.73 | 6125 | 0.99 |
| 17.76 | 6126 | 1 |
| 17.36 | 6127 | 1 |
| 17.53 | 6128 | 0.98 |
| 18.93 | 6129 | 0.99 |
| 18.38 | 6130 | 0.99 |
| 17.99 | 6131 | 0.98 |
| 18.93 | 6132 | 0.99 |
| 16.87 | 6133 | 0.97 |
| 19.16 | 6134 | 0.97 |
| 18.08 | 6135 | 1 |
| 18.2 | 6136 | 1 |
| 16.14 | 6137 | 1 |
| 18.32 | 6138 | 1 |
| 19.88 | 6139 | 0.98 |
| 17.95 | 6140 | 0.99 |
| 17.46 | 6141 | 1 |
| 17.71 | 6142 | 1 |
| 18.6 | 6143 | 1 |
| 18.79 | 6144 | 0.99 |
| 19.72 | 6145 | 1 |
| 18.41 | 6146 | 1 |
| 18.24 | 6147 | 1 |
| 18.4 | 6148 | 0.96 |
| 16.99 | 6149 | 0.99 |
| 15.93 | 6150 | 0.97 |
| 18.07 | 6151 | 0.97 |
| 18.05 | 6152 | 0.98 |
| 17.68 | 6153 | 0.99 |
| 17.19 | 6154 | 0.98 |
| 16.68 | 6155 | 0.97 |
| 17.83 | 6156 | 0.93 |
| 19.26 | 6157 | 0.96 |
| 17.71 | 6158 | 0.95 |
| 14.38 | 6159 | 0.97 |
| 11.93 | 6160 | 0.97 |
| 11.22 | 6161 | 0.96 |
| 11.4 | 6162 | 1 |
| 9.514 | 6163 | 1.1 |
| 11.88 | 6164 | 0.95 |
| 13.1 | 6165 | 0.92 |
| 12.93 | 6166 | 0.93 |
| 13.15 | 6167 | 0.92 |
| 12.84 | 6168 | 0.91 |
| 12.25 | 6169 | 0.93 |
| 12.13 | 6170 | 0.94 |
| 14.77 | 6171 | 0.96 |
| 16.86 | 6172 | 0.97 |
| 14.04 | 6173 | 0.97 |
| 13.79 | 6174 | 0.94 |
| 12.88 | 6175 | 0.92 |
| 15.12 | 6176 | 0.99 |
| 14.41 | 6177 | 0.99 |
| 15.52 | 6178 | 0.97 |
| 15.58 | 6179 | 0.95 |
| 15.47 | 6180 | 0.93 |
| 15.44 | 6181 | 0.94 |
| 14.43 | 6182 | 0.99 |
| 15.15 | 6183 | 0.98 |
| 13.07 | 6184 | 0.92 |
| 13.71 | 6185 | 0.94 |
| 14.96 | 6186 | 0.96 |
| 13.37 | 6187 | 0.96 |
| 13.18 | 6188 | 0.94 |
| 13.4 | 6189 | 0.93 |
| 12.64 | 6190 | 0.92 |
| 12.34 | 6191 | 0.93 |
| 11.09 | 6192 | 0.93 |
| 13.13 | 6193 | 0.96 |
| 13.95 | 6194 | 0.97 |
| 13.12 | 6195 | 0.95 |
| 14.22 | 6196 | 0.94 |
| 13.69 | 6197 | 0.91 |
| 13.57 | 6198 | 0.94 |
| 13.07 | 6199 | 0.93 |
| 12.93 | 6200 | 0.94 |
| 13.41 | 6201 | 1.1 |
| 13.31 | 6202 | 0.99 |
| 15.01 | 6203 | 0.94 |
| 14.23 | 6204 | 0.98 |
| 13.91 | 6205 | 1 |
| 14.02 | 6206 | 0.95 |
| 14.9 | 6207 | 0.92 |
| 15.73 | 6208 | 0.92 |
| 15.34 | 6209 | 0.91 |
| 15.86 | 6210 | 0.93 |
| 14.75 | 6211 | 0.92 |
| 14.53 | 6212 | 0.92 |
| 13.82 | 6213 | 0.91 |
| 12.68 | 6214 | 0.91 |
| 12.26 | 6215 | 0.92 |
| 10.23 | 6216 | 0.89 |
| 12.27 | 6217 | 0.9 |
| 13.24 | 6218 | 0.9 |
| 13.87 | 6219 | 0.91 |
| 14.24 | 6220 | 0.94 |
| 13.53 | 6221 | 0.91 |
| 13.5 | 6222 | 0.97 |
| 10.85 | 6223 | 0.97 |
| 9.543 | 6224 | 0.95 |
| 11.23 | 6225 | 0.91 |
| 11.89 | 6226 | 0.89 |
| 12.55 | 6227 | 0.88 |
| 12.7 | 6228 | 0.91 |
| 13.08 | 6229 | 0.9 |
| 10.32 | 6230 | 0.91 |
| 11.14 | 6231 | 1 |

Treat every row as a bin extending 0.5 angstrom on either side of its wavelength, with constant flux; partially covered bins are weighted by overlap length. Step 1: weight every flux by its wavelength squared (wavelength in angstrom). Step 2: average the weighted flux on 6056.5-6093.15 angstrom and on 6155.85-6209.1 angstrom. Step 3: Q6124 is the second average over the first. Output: 0.83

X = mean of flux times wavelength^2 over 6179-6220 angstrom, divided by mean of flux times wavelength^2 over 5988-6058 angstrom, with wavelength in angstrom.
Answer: 0.88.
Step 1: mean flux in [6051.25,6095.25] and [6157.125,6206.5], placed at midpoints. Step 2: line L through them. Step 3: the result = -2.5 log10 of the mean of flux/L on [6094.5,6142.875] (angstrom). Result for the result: -0.12 mag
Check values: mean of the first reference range 17.4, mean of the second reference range 13.7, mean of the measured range 17.7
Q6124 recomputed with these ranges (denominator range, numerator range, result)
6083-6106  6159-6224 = 0.79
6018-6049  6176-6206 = 0.84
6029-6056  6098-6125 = 1.02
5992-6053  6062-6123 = 1.08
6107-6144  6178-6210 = 0.81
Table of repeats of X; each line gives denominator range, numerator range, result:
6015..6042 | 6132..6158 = 1.09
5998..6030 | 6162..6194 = 0.89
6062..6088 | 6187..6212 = 0.82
